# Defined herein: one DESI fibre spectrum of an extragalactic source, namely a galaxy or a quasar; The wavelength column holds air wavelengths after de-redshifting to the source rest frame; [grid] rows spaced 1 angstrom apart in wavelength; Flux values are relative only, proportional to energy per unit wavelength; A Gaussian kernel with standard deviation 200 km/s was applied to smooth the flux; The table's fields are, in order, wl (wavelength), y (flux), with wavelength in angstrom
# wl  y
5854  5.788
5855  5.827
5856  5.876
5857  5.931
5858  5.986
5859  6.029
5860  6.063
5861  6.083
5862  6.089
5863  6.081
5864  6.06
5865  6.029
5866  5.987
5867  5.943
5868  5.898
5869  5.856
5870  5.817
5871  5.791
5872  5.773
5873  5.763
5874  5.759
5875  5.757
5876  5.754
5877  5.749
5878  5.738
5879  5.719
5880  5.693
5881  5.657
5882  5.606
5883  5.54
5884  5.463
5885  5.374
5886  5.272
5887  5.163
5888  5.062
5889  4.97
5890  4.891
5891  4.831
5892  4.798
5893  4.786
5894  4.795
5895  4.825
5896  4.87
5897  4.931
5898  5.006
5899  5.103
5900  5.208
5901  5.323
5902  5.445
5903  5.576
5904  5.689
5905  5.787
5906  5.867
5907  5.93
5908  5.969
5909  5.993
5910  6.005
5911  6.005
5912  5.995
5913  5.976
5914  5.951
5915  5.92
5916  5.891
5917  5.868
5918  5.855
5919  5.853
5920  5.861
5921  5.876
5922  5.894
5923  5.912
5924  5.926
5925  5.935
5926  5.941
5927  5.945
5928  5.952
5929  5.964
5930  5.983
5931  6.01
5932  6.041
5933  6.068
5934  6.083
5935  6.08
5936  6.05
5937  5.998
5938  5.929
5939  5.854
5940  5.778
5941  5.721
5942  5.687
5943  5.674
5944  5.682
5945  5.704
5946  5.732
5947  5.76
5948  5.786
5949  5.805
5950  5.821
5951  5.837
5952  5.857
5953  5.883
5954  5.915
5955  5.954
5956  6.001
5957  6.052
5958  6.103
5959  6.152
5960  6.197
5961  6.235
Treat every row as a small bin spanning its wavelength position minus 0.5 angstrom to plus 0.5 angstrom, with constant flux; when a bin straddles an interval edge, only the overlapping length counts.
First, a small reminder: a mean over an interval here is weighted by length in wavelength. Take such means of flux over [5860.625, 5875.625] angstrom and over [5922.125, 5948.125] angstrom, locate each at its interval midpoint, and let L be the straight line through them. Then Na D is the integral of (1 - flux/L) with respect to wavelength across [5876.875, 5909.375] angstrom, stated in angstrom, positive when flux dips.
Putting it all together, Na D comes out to 3.07 angstrom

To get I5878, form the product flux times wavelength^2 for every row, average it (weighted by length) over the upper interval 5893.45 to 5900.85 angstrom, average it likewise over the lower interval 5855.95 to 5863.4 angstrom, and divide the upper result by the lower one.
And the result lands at 0.8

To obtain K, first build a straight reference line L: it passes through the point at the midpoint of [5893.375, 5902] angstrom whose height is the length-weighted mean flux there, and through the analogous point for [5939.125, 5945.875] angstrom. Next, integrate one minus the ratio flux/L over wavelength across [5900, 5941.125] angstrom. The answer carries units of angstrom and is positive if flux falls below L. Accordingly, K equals -3.9 angstrom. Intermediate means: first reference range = 5.03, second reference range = 5.72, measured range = 5.89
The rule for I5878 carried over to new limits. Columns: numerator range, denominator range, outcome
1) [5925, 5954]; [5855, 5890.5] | 1.05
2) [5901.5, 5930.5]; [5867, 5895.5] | 1.10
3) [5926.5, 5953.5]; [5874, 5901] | 1.14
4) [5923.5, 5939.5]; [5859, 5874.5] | 1.03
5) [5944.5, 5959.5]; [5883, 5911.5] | 1.13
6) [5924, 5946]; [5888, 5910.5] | 1.13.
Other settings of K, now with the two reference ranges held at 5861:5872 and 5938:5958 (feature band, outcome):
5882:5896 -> 2.0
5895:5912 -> 1.0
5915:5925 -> 0.0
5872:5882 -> 0.4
